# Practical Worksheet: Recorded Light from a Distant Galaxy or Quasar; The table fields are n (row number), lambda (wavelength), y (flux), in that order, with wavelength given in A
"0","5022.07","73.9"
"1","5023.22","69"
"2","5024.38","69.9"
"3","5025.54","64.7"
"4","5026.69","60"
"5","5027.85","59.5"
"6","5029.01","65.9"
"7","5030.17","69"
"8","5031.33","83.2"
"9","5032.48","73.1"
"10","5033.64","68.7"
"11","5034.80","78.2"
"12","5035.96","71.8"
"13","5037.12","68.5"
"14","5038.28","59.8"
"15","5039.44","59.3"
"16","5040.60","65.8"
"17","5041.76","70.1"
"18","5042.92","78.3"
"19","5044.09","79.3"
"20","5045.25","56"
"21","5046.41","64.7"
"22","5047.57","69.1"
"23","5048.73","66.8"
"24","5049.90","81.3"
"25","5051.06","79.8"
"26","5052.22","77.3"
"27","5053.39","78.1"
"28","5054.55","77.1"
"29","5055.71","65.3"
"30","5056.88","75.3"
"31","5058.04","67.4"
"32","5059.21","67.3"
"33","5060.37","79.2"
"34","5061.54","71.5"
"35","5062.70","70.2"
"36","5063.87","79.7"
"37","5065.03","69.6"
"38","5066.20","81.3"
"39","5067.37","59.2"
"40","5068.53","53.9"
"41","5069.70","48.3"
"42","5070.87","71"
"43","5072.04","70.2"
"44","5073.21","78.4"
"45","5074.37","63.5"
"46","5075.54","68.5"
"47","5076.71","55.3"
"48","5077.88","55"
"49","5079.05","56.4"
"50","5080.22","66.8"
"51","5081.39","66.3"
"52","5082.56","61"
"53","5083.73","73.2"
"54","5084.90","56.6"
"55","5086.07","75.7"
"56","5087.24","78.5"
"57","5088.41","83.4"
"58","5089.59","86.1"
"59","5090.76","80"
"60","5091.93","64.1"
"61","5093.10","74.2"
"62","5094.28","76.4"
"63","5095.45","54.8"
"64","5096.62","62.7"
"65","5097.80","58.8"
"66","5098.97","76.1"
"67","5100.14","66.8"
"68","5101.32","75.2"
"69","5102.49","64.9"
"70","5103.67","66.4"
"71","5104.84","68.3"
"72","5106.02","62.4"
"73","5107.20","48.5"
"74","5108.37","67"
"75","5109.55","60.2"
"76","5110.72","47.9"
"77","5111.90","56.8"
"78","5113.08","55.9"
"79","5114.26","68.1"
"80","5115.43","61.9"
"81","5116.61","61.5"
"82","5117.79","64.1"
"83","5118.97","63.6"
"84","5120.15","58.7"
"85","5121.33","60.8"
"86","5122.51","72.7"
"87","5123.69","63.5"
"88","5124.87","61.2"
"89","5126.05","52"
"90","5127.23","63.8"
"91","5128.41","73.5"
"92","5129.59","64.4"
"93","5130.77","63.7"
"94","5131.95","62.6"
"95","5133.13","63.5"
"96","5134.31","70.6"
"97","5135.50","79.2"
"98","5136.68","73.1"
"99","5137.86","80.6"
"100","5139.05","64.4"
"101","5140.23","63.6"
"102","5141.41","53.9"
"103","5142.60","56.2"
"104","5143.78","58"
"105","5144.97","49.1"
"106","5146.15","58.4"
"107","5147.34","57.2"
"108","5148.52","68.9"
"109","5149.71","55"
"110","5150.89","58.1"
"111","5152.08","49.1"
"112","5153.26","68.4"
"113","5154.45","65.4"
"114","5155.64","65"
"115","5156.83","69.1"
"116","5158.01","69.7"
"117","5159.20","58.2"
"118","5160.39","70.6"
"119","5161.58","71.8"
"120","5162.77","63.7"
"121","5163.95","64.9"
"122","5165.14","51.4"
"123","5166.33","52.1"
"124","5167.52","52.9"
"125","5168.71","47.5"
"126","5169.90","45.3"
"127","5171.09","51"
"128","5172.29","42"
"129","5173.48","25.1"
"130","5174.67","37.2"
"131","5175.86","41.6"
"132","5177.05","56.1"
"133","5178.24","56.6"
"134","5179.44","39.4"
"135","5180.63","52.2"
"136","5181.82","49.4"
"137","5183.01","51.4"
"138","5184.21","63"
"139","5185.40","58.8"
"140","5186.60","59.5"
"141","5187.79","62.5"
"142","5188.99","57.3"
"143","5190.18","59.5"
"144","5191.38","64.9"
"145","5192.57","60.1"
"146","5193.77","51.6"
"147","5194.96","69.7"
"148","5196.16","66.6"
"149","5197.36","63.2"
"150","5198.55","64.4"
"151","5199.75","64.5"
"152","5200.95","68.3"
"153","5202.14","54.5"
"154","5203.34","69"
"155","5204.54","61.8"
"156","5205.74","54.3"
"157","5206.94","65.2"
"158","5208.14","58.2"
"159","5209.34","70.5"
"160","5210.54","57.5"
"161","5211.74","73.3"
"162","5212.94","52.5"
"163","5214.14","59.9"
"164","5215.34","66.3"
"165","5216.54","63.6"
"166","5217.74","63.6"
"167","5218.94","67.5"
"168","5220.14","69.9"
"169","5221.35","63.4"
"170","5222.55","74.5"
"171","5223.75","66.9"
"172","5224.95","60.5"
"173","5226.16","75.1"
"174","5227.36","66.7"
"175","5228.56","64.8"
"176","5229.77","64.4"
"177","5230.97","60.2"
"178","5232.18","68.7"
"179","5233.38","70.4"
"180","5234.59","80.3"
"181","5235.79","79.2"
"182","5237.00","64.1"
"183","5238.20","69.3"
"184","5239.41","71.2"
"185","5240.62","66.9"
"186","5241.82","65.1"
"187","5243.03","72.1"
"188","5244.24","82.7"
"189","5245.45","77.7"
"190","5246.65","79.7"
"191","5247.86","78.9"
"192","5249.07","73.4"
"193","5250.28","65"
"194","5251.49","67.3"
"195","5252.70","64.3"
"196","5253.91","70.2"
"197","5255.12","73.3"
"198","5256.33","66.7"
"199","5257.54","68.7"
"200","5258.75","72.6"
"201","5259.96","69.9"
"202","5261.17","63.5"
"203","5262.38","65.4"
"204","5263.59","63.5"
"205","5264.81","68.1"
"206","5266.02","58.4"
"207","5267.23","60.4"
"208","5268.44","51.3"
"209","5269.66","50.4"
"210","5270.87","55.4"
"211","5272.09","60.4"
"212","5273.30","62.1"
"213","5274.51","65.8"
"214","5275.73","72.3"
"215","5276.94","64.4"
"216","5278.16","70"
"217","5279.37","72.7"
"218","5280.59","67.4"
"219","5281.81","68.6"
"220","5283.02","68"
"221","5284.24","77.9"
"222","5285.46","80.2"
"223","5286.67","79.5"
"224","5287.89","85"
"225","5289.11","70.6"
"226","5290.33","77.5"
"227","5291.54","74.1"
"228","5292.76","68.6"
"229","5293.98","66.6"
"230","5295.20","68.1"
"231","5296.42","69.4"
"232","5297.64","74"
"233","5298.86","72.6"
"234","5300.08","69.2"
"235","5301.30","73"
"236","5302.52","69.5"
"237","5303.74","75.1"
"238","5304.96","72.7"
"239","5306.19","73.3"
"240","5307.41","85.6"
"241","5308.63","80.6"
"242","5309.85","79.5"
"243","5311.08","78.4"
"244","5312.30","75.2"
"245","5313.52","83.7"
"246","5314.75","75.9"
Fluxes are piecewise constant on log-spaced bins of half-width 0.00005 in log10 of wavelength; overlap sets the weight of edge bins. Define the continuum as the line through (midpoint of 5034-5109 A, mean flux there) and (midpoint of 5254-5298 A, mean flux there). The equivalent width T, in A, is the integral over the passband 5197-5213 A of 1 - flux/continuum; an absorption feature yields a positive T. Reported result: 1.25 A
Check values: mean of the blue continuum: 68.8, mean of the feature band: 63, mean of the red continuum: 68.1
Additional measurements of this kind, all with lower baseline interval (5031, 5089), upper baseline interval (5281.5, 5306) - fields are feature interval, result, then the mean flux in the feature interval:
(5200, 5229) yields 3.0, 64.5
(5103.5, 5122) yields 2.5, 60.7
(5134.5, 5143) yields 0.4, 67.6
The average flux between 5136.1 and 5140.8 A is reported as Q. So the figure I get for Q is 70.4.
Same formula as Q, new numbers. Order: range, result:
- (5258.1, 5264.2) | 67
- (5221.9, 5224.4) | 70.6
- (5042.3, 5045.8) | 71.2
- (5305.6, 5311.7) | 79.5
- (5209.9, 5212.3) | 65.3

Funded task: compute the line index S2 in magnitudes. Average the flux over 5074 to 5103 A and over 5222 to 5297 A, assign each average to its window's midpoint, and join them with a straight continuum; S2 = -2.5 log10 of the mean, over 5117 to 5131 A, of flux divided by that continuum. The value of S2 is 0.079 mag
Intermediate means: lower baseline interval 68.1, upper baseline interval 69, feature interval 63.5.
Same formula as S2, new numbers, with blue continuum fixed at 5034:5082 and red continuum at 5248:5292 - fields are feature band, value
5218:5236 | -0.006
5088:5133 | 0.059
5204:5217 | 0.103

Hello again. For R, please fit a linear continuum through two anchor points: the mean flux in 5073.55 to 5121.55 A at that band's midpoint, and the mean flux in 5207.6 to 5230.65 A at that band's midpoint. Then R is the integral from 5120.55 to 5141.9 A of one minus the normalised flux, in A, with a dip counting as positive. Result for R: -0.2 A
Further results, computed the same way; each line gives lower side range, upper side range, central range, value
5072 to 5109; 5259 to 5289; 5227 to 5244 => -0.55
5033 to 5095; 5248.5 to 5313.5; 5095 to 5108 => 1.03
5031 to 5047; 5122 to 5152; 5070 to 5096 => -0.77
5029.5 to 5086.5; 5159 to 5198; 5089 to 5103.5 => -1.20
